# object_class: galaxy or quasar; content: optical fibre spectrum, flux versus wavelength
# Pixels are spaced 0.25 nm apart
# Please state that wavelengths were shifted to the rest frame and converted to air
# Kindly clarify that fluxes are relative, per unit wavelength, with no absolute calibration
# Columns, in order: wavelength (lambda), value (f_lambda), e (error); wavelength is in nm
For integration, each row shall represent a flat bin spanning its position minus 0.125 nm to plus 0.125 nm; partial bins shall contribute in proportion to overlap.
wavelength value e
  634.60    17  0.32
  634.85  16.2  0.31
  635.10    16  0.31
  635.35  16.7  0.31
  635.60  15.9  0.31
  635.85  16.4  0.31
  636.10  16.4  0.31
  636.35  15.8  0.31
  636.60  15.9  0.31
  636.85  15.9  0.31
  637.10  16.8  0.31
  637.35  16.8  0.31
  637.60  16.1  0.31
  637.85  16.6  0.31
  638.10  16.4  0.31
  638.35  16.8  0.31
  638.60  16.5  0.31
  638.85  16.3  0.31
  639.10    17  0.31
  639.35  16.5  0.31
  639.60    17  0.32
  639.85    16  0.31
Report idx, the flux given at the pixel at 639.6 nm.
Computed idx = 17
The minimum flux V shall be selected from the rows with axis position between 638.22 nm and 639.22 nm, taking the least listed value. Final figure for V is 16.3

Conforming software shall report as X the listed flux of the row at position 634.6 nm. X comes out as 17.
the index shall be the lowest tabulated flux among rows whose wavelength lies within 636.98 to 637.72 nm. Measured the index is 16.1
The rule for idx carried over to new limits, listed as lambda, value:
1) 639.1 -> 17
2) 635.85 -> 16.4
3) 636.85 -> 15.9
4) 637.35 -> 16.8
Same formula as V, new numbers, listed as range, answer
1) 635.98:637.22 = 15.8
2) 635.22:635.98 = 15.9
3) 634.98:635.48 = 16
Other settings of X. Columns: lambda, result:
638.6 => 16.5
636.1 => 16.4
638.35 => 16.8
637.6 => 16.1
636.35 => 15.8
